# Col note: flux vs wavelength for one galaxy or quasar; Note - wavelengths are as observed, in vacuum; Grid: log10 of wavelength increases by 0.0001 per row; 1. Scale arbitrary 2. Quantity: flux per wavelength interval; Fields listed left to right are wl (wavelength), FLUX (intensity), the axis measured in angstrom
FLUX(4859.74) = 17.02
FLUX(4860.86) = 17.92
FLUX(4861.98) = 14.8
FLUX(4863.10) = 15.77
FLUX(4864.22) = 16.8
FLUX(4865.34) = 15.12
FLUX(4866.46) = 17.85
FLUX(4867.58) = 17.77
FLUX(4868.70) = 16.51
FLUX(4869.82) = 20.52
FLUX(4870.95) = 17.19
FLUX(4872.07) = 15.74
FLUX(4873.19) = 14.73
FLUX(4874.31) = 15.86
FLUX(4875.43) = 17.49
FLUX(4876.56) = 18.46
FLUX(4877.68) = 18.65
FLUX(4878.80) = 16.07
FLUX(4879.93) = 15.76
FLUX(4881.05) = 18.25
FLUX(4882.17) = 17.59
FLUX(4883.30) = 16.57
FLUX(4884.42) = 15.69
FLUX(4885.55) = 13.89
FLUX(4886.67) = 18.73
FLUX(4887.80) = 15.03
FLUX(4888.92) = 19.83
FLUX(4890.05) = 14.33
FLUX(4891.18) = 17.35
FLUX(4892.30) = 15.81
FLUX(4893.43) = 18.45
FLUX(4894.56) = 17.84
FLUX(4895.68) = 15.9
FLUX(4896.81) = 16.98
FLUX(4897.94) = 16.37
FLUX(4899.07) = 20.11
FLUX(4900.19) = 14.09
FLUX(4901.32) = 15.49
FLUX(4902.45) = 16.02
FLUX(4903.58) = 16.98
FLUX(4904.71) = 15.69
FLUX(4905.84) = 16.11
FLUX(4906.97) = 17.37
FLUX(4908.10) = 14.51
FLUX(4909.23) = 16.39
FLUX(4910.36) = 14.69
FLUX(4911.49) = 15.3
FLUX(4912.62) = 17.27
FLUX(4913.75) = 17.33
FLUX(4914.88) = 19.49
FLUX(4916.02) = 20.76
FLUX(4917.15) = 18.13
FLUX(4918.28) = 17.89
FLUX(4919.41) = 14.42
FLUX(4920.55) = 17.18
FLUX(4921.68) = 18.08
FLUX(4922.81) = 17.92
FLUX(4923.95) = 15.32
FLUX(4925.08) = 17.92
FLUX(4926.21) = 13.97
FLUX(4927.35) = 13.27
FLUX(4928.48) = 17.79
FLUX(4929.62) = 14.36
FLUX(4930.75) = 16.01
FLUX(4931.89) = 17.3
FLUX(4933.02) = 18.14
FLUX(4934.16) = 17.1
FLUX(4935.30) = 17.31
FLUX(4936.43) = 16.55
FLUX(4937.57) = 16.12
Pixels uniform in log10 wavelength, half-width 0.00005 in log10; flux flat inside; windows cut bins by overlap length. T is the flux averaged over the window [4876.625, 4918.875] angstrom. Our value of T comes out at 16.9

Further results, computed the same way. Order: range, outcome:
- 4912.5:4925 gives 17.6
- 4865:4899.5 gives 17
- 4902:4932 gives 16.6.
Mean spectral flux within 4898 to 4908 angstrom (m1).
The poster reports 16.4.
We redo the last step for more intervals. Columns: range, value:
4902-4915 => 16.3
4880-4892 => 16.7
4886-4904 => 16.8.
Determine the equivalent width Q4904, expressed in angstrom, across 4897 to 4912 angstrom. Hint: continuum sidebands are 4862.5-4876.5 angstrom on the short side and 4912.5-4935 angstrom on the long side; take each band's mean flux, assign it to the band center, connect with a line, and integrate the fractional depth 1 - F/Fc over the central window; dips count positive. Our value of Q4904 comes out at 0.7 angstrom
